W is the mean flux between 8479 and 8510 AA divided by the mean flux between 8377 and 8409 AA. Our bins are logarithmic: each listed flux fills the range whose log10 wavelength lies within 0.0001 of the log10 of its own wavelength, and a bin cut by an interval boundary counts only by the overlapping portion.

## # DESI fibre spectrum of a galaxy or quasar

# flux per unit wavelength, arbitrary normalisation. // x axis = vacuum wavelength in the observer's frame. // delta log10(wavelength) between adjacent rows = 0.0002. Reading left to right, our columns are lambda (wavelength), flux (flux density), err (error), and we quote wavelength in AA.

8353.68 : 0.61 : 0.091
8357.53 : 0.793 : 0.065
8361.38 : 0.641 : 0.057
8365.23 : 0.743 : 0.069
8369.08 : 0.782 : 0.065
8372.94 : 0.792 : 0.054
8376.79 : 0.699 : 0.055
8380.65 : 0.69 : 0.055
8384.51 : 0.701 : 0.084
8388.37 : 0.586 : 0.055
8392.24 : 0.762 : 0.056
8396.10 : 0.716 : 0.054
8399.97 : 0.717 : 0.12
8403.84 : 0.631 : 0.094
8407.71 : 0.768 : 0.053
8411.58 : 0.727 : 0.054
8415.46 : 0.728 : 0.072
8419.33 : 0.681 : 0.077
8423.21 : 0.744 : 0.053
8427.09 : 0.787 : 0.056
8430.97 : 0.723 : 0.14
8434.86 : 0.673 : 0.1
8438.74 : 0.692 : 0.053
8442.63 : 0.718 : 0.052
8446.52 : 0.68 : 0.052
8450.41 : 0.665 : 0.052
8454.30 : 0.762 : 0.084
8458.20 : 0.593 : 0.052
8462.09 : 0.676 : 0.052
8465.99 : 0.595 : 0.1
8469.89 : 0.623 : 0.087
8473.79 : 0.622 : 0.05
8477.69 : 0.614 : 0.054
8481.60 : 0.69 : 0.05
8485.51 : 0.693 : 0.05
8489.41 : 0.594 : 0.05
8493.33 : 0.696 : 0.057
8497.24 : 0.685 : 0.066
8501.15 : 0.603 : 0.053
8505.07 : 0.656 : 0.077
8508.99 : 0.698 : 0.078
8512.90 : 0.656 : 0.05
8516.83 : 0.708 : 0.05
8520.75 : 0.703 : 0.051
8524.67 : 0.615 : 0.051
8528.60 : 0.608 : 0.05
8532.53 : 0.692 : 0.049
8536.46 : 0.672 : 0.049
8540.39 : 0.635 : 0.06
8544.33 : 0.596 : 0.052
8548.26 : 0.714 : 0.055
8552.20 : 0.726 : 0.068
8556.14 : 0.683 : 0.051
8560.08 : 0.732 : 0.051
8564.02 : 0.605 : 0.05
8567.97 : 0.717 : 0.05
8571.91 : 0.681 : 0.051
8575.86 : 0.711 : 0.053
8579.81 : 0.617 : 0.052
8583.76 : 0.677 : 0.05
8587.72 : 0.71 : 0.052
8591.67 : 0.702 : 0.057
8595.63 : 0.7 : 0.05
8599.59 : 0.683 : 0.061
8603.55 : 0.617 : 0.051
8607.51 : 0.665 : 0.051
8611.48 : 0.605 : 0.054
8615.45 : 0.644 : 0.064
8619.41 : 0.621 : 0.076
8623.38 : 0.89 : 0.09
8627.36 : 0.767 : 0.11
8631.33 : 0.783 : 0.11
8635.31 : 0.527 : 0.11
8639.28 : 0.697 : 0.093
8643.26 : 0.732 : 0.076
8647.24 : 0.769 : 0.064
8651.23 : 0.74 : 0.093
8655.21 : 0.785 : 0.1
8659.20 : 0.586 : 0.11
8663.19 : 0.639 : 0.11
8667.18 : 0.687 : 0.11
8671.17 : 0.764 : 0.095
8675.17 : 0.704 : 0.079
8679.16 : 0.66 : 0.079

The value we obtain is 0.95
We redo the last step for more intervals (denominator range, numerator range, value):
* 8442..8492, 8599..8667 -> 1.06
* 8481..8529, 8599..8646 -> 1.04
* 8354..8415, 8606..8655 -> 0.99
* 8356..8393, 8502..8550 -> 0.92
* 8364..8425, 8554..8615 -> 0.94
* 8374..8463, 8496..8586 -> 0.95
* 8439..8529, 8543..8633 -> 1.04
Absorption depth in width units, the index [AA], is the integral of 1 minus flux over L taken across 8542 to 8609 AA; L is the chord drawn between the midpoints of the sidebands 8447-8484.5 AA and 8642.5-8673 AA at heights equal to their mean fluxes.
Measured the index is 0.70 AA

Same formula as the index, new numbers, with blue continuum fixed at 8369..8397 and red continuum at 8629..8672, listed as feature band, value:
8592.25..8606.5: 0.6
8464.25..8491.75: 2.8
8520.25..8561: 2.1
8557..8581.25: 0.8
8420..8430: -0.6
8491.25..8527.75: 2.0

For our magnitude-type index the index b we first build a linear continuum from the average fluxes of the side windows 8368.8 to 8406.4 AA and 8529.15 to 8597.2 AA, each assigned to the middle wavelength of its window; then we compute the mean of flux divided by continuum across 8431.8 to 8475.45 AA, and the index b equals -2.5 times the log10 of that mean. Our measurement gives 0.05 mag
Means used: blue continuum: 0.705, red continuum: 0.679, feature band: 0.665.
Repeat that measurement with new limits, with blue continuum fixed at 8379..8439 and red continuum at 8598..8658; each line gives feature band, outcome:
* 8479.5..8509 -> 0.069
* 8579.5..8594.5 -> 0.027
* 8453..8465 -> 0.065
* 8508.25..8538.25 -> 0.058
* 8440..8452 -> 0.029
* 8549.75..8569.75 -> 0.016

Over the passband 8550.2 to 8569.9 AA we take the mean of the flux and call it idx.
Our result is 0.692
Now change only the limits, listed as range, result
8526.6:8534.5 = 0.65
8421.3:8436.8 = 0.732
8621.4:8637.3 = 0.742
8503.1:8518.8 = 0.679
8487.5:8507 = 0.647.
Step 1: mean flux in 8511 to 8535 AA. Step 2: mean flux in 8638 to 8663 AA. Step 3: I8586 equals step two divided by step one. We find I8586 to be 1.07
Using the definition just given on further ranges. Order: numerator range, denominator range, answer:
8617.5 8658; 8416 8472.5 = 1.06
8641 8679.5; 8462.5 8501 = 1.10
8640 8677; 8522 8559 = 1.07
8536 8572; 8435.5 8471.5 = 1.01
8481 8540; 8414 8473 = 0.96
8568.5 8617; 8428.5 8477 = 1.00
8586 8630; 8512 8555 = 1.04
